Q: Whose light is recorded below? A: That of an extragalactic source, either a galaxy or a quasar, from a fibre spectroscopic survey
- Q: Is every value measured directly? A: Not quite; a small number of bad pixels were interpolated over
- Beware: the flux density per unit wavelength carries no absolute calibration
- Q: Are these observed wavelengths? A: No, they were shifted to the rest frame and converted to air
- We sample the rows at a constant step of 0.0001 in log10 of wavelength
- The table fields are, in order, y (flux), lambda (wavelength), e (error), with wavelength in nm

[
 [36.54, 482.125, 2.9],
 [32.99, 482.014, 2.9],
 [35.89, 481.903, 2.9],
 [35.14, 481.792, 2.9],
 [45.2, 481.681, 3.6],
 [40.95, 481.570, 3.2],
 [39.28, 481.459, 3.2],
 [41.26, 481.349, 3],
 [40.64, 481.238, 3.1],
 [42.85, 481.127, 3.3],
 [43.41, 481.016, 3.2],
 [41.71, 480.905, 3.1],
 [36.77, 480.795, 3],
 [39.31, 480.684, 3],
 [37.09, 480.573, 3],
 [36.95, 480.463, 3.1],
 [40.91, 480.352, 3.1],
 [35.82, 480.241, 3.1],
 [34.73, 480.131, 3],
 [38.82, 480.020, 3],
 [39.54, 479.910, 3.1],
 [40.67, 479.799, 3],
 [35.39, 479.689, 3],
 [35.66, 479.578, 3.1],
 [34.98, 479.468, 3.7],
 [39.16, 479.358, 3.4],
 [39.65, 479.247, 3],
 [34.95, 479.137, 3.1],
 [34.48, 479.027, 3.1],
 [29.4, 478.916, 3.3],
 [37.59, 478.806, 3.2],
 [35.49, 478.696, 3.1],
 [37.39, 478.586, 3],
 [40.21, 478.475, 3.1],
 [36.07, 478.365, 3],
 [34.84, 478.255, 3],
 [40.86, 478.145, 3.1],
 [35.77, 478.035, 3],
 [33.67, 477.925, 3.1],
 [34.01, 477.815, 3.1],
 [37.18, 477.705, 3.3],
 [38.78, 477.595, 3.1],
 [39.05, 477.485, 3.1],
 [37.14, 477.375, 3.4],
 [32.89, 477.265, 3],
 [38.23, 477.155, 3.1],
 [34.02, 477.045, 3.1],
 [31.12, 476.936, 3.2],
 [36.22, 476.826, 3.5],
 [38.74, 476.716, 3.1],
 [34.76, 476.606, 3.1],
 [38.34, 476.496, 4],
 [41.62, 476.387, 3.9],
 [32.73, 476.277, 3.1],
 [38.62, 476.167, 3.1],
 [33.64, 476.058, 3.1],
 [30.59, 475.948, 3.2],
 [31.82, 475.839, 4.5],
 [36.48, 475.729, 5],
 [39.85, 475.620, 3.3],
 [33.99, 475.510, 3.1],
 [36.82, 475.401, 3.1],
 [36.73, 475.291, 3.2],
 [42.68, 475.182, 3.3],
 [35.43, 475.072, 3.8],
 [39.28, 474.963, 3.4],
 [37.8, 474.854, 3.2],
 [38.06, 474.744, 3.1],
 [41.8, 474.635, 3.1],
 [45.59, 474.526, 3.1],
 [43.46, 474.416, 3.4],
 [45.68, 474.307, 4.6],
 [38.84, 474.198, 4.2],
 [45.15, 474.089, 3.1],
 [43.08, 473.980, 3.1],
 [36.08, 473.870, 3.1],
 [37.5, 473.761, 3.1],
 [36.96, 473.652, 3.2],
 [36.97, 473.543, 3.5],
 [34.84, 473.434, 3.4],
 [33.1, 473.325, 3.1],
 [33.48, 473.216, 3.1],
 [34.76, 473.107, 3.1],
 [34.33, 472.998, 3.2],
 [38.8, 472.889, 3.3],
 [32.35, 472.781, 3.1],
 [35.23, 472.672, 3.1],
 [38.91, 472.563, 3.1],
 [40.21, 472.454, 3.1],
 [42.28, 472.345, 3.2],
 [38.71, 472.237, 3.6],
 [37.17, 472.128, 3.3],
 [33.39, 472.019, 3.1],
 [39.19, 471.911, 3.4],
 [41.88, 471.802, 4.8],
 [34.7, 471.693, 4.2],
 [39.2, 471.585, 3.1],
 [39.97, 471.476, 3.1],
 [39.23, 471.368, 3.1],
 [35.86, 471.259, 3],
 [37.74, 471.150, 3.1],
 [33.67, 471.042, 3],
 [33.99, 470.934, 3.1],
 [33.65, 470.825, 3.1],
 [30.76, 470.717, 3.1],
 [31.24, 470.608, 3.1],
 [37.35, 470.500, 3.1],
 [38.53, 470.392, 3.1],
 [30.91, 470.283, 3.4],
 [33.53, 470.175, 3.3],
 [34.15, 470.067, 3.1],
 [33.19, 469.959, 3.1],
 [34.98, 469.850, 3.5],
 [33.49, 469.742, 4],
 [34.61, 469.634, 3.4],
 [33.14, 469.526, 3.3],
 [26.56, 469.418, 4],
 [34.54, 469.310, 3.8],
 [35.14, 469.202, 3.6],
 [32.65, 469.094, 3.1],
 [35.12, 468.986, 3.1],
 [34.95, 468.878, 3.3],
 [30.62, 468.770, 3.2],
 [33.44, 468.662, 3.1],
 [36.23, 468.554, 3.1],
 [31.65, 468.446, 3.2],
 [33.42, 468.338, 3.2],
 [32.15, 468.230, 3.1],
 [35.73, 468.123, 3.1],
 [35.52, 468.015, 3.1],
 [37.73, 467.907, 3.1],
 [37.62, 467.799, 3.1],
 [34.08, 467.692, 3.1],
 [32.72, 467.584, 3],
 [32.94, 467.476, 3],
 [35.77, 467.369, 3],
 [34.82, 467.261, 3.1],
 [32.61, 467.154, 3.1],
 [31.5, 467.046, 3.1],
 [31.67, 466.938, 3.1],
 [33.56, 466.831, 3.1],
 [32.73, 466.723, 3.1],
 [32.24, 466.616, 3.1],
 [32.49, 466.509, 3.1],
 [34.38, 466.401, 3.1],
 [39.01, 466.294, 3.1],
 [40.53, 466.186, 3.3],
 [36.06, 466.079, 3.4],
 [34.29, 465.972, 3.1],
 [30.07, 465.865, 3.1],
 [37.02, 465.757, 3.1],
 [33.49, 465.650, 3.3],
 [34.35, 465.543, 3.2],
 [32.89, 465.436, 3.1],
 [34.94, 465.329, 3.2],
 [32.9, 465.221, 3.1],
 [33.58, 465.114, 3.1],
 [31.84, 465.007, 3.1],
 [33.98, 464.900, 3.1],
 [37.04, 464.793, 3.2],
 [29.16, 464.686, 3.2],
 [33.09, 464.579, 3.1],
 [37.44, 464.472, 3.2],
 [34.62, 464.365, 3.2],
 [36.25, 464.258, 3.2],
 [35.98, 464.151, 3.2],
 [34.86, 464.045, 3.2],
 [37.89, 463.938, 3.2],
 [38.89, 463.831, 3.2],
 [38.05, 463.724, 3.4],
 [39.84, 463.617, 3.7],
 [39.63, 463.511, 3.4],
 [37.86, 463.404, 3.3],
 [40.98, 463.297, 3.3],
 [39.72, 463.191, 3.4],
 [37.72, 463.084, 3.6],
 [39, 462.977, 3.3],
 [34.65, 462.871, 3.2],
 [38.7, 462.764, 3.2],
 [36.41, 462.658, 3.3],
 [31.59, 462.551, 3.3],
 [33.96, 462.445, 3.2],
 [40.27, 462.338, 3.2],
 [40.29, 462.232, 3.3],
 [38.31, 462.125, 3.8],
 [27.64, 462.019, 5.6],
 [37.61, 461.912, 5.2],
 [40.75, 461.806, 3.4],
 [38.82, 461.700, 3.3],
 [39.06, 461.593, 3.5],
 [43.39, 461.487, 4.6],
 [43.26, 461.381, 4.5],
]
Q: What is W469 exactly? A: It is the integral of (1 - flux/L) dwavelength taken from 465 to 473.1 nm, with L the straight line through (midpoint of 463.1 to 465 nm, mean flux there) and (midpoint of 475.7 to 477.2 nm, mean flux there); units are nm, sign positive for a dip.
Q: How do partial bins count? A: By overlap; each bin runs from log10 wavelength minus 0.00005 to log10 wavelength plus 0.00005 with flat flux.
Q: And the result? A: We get 0.30 nm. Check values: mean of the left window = 36.7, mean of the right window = 35.5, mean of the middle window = 34.8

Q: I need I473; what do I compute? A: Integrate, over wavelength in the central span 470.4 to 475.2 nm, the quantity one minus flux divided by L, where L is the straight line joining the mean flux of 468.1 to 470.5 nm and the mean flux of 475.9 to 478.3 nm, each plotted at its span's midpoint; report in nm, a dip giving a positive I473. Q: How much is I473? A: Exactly -0.41 nm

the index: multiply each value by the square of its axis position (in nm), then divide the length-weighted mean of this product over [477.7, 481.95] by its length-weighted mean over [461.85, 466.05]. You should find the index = 1.13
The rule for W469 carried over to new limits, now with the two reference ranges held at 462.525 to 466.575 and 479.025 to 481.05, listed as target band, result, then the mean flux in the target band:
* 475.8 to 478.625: 0.11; 36.1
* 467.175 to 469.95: 0.18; 34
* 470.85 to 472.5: -0.04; 37.7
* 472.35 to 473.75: 0.03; 36.1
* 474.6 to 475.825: -0.02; 37.8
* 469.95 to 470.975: 0.08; 33.7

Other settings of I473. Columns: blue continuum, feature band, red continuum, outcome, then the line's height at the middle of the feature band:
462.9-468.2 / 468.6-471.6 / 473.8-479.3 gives 0.153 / 36.1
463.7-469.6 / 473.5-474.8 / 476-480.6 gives -0.183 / 35.8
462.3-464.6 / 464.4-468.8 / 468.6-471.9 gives 0.235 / 36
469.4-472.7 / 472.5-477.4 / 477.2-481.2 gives -0.090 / 36.5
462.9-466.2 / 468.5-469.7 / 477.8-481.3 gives 0.099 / 36.4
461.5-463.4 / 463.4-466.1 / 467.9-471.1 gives 0.083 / 36.3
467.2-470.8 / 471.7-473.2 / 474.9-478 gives -0.099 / 35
